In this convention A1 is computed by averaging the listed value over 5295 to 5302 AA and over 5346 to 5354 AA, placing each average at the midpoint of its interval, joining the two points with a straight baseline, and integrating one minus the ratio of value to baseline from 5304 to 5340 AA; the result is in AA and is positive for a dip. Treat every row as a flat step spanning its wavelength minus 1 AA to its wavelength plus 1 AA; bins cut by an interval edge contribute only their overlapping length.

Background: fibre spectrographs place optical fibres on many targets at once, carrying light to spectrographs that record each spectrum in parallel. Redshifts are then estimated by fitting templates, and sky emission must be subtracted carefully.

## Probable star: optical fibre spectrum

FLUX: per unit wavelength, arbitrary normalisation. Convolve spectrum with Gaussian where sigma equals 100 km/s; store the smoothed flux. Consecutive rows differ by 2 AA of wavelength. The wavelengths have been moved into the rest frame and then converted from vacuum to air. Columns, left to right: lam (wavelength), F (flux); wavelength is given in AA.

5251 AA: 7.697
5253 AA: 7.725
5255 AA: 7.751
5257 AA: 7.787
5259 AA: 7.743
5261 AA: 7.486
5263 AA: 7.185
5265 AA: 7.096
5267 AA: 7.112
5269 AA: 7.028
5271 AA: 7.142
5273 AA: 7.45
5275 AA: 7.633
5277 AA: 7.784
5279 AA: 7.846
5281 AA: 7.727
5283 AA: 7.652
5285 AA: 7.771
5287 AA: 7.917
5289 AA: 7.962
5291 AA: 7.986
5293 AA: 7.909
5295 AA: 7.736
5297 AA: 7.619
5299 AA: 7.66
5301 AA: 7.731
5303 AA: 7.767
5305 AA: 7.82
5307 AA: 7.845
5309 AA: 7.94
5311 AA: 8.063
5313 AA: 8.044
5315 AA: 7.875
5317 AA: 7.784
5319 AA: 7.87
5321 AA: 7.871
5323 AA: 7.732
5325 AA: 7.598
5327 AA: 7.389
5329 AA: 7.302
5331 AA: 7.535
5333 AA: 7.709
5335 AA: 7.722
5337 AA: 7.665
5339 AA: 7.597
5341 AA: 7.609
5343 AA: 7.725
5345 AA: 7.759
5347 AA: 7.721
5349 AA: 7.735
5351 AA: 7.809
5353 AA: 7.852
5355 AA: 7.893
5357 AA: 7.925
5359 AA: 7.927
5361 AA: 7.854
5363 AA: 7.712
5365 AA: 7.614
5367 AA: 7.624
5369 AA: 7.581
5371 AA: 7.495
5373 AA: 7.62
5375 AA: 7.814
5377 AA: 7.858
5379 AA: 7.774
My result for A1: -0.1 AA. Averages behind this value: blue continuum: 7.68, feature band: 7.74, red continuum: 7.78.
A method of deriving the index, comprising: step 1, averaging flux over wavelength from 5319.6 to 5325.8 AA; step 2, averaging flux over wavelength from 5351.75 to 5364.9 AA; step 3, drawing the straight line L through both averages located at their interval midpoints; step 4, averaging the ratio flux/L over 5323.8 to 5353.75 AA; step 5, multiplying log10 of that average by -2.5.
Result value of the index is 0.02 mag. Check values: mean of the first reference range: 7.75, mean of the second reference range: 7.84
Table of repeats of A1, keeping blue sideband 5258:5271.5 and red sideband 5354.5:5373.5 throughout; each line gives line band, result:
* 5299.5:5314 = -0.8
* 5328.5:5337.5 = 0.0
